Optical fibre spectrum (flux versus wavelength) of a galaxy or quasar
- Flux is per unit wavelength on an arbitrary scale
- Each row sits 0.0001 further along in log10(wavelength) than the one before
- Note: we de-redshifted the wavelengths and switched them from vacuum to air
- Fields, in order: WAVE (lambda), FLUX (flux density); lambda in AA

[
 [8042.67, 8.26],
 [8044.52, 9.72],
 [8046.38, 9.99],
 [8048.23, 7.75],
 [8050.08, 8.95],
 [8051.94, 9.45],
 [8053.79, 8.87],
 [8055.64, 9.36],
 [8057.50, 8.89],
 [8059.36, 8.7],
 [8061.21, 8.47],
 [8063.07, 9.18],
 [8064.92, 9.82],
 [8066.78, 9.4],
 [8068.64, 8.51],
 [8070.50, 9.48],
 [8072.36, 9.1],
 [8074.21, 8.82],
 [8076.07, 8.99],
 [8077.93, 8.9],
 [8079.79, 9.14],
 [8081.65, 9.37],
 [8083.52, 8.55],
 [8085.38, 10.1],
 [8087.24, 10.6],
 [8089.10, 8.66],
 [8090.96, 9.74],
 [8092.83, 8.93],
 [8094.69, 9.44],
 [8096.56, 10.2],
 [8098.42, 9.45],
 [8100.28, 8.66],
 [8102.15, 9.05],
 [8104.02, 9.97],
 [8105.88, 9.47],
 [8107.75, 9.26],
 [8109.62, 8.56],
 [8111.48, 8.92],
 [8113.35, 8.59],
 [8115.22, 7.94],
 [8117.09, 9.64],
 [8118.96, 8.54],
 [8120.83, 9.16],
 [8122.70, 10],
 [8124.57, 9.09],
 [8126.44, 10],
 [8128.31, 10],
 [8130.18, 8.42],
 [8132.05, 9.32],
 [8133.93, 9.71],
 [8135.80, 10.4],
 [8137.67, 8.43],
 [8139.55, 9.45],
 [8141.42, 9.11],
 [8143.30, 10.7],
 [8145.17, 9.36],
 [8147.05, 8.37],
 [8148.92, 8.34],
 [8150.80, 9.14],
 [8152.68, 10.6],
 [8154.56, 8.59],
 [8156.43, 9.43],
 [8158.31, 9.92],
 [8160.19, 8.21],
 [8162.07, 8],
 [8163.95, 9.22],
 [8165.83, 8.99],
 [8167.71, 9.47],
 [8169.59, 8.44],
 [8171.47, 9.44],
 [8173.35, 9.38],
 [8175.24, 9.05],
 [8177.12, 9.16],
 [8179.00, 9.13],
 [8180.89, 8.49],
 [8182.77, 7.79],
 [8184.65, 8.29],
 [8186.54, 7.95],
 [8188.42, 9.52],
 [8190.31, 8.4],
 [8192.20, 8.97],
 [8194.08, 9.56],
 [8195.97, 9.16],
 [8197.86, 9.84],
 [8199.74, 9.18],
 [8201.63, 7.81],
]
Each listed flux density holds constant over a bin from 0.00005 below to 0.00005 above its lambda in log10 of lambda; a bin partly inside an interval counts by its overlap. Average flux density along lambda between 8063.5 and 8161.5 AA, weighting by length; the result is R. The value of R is 9.26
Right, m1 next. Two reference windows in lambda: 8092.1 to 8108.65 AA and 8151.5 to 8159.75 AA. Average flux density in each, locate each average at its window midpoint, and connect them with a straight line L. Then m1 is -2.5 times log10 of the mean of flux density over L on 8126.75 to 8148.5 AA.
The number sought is 0.01 mag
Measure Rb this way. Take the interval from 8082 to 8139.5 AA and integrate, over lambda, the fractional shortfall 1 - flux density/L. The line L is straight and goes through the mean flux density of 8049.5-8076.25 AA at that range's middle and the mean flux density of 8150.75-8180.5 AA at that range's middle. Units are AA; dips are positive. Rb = -1.28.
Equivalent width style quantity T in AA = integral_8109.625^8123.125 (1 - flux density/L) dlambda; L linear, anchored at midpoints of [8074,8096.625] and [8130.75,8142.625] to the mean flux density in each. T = 0.7 AA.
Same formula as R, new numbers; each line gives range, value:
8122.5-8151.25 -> 9.35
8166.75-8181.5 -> 9.08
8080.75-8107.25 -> 9.44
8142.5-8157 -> 9.3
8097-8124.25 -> 9.11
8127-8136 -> 9.52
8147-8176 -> 9.06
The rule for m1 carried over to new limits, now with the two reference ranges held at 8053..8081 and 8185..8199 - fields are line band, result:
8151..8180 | -0.012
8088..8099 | -0.044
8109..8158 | -0.024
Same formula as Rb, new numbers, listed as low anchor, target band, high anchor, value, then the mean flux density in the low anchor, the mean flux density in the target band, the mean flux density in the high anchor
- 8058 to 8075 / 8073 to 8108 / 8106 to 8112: -1.22 AA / 9.05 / 9.33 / 8.99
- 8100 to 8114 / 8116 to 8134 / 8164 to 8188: -0.68 AA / 9.09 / 9.36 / 8.83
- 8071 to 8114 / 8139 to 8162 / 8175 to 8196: -0.70 AA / 9.25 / 9.22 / 8.77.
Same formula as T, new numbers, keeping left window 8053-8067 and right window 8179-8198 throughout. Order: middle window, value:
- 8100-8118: -0.12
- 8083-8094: -0.56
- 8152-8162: -0.40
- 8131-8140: -0.56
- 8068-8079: 0.07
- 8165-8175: -0.37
